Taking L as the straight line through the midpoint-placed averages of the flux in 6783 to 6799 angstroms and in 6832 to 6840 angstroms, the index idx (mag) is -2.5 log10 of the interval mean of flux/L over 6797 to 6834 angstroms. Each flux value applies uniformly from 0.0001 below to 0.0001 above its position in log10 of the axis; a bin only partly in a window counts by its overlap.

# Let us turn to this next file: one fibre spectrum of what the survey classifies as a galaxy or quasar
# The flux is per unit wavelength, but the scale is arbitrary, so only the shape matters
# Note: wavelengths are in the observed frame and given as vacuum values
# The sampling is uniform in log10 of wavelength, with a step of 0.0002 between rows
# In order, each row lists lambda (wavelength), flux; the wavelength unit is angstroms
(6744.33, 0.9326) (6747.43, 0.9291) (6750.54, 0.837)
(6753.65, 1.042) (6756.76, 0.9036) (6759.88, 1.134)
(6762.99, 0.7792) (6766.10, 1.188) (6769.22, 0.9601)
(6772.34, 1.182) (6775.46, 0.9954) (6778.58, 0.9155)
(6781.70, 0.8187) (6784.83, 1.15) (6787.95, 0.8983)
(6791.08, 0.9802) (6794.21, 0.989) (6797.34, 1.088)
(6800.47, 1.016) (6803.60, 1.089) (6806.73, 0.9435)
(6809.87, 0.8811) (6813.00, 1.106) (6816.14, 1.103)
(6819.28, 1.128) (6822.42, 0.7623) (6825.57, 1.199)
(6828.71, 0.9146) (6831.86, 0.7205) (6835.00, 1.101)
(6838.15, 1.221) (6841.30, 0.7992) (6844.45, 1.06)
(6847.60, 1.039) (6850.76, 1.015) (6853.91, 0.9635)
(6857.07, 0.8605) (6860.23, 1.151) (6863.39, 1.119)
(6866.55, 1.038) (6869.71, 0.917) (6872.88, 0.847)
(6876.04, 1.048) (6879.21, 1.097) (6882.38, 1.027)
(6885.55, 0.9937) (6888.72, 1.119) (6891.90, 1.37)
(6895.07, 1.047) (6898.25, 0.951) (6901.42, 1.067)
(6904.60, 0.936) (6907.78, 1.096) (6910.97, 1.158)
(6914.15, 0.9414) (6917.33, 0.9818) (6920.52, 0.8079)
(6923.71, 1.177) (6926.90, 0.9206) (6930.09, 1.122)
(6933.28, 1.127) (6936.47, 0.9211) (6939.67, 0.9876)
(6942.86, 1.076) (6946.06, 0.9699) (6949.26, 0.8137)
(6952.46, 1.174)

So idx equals 0.05 mag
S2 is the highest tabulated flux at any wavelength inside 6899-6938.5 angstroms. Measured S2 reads 1.177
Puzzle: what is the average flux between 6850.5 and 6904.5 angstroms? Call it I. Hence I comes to 1.03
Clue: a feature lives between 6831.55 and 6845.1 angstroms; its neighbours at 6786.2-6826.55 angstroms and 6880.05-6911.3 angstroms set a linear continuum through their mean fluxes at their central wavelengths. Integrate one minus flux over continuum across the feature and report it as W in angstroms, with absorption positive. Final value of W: 0.5 angstroms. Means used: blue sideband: 1.01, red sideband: 1.07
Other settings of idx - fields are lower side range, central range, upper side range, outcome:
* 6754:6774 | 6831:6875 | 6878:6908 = 0.064 mag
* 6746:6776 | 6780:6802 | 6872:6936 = 0.015 mag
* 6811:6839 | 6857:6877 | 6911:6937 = 0.012 mag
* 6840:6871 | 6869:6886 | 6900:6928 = 0.013 mag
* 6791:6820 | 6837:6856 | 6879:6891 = 0.048 mag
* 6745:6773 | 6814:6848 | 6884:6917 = 0.023 mag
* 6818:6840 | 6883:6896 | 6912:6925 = -0.145 mag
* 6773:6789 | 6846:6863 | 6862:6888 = -0.010 mag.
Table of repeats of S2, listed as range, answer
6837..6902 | 1.37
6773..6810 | 1.15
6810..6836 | 1.199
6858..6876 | 1.151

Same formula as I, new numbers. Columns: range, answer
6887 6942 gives 1.04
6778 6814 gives 0.99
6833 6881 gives 1.02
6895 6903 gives 1.02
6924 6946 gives 1.03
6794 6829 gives 1.02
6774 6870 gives 1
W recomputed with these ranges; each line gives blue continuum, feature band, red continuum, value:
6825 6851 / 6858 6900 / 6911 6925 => -2.4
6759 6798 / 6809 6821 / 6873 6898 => -0.4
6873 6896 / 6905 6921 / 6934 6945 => 0.6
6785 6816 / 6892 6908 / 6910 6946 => -0.5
